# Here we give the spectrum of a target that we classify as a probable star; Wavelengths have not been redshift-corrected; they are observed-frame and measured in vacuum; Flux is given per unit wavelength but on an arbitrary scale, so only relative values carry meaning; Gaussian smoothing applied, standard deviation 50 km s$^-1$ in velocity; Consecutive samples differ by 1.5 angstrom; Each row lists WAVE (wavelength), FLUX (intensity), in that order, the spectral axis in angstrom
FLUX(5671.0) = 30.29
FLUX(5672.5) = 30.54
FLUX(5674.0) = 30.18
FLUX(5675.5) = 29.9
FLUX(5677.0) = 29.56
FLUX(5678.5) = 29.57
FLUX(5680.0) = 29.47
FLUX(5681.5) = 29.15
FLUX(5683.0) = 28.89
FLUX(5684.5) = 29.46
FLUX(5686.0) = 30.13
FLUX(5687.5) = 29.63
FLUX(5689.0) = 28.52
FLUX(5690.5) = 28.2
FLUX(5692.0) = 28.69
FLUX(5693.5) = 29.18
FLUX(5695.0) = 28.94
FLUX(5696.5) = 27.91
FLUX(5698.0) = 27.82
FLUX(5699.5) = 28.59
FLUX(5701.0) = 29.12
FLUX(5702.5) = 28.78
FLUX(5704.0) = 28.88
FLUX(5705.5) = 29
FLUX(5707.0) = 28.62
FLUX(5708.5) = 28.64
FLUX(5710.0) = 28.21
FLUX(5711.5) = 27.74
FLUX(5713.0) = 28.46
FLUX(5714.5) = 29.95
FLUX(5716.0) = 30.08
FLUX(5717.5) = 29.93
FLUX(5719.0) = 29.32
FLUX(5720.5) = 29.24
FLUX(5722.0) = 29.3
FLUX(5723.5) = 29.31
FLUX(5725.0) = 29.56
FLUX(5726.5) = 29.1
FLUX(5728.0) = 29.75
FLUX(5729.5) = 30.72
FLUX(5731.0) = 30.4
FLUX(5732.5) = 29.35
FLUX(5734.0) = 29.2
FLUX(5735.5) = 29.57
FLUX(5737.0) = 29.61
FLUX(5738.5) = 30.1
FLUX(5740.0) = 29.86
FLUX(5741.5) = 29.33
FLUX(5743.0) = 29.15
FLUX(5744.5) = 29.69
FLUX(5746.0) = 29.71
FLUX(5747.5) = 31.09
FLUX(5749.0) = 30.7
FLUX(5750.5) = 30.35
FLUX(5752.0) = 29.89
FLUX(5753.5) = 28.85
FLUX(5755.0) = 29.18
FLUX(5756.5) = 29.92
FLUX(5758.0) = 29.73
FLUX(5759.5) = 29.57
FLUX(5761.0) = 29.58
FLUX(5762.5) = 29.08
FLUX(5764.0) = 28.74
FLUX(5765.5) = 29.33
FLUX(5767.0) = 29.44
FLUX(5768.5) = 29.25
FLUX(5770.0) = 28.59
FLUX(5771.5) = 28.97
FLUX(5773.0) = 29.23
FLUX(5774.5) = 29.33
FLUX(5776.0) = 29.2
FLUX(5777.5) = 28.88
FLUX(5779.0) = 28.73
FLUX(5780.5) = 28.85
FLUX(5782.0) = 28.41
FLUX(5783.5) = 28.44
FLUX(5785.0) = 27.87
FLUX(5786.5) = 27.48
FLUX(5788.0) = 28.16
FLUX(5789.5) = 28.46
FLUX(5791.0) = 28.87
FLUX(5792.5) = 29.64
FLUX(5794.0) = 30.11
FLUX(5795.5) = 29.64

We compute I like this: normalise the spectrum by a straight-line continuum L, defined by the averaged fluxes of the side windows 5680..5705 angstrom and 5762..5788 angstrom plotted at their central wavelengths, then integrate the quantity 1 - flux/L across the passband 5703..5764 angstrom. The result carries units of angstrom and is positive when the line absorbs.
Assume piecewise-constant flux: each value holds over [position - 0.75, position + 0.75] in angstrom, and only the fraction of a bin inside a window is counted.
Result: -1.4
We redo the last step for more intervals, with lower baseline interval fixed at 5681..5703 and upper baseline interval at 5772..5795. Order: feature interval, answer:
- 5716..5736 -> -0.5 angstrom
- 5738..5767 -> -0.9 angstrom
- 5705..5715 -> 0.1 angstrom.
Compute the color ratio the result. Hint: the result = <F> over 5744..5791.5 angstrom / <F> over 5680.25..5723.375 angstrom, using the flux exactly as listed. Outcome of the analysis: 1.0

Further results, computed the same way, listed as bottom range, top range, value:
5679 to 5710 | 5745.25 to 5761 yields 1.04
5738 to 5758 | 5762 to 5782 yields 0.97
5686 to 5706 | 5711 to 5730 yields 1.02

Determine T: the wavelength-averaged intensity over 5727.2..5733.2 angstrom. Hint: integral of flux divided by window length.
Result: 30.1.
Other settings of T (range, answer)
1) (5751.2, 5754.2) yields 29.4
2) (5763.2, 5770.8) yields 29.1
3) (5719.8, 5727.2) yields 29.3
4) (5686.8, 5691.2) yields 28.8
